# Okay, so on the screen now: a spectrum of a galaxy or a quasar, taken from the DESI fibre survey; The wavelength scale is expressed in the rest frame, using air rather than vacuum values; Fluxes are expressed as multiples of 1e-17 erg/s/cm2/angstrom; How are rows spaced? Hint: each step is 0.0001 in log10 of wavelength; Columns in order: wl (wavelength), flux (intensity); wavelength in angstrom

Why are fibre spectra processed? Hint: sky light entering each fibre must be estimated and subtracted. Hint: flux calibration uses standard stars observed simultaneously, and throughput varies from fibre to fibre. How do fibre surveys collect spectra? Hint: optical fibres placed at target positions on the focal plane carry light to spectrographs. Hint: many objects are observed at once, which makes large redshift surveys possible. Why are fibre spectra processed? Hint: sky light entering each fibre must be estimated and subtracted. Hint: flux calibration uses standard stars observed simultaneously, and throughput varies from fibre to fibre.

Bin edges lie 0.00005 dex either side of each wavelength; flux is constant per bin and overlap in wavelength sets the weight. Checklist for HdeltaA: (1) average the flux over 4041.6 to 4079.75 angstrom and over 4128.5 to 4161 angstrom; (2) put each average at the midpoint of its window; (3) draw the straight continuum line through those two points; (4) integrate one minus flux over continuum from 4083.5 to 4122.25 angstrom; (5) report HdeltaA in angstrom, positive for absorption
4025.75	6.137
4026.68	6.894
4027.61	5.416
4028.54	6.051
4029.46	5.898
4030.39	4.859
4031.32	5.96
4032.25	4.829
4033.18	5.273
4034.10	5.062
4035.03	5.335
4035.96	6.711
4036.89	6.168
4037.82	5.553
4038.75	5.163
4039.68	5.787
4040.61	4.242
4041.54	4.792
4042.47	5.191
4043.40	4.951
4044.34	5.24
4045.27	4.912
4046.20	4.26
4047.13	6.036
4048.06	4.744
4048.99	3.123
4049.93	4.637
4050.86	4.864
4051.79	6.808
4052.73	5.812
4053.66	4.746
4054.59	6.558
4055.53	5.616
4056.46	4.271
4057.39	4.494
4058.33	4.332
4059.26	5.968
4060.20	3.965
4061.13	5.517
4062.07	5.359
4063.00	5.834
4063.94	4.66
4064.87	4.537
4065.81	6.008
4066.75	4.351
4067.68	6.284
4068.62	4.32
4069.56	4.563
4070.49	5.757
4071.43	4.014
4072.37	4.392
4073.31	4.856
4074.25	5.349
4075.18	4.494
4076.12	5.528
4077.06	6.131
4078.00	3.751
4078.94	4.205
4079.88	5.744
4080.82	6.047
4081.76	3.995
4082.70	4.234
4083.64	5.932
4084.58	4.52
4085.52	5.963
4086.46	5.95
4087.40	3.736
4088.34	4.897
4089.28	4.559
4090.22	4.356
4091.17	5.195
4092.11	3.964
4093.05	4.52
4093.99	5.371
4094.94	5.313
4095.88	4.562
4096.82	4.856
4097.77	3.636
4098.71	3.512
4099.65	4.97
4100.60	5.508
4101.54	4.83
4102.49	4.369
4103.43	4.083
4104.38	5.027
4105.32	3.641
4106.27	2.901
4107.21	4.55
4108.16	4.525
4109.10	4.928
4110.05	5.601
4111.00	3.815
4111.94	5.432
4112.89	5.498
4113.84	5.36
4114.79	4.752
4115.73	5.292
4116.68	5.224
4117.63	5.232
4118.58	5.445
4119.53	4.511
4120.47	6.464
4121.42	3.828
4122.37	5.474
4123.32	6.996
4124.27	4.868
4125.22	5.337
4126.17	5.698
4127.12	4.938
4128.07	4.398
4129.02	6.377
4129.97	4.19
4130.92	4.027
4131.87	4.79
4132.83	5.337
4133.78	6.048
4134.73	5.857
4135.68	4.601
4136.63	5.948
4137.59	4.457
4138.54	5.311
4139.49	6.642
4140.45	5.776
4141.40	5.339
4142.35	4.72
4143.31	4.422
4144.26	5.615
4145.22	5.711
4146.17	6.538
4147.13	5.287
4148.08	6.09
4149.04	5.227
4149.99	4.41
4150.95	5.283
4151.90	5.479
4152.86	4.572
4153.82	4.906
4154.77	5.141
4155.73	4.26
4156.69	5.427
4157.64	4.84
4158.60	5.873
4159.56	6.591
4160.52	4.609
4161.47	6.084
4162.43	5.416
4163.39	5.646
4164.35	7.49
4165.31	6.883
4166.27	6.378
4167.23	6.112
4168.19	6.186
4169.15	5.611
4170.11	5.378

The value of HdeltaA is 2.69 angstrom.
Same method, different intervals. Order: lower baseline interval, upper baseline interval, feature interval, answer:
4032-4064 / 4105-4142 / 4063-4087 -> 0.55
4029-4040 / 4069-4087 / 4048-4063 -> 0.58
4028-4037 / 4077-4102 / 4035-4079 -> 1.35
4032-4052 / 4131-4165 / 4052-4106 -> 3.55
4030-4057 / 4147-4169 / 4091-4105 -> 1.99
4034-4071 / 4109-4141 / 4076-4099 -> 1.71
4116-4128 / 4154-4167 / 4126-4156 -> 1.52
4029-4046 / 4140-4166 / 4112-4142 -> 0.82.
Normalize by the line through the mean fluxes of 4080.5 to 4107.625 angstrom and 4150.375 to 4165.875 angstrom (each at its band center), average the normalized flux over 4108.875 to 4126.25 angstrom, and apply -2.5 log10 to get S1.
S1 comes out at -0.058 mag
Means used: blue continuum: 4.65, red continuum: 5.53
